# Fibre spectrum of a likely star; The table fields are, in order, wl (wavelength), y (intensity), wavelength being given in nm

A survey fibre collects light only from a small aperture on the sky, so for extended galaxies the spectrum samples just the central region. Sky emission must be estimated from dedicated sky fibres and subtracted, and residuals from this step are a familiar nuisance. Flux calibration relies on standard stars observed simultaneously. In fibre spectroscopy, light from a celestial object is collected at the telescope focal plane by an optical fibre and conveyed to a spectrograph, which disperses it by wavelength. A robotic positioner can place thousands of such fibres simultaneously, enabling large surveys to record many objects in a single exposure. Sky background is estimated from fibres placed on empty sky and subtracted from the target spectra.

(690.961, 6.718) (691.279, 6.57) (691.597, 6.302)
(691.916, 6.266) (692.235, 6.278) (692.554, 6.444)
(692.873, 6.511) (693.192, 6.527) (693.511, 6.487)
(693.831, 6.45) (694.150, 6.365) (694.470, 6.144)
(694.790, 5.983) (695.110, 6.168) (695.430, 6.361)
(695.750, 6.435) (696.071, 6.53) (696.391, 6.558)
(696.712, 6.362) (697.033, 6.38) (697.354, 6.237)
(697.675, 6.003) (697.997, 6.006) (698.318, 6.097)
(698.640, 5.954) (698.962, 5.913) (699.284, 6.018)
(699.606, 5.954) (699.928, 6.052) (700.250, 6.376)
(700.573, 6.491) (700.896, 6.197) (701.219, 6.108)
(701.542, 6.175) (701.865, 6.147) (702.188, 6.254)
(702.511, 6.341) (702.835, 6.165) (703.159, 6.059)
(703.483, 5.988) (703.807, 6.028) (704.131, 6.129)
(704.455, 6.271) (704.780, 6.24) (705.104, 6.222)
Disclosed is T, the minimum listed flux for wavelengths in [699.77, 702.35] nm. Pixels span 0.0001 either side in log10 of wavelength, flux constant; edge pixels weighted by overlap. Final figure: 6.052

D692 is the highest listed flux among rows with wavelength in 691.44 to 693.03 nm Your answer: 6.511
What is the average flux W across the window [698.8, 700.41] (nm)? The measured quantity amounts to 6.06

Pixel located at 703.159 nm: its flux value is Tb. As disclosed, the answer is 6.059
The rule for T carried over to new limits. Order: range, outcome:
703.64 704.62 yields 6.028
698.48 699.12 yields 5.913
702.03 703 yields 6.165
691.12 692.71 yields 6.266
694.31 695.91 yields 5.983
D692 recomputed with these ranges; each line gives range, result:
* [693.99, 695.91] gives 6.435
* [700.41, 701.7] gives 6.491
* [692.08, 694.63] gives 6.527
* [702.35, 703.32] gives 6.341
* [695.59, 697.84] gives 6.558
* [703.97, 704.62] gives 6.271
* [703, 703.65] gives 6.059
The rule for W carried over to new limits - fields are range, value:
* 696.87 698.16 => 6.16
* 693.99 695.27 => 6.17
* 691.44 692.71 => 6.32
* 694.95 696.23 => 6.37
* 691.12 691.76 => 6.44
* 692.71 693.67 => 6.51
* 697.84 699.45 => 6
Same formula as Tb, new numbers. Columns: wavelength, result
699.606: 5.954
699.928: 6.052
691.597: 6.302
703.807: 6.028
